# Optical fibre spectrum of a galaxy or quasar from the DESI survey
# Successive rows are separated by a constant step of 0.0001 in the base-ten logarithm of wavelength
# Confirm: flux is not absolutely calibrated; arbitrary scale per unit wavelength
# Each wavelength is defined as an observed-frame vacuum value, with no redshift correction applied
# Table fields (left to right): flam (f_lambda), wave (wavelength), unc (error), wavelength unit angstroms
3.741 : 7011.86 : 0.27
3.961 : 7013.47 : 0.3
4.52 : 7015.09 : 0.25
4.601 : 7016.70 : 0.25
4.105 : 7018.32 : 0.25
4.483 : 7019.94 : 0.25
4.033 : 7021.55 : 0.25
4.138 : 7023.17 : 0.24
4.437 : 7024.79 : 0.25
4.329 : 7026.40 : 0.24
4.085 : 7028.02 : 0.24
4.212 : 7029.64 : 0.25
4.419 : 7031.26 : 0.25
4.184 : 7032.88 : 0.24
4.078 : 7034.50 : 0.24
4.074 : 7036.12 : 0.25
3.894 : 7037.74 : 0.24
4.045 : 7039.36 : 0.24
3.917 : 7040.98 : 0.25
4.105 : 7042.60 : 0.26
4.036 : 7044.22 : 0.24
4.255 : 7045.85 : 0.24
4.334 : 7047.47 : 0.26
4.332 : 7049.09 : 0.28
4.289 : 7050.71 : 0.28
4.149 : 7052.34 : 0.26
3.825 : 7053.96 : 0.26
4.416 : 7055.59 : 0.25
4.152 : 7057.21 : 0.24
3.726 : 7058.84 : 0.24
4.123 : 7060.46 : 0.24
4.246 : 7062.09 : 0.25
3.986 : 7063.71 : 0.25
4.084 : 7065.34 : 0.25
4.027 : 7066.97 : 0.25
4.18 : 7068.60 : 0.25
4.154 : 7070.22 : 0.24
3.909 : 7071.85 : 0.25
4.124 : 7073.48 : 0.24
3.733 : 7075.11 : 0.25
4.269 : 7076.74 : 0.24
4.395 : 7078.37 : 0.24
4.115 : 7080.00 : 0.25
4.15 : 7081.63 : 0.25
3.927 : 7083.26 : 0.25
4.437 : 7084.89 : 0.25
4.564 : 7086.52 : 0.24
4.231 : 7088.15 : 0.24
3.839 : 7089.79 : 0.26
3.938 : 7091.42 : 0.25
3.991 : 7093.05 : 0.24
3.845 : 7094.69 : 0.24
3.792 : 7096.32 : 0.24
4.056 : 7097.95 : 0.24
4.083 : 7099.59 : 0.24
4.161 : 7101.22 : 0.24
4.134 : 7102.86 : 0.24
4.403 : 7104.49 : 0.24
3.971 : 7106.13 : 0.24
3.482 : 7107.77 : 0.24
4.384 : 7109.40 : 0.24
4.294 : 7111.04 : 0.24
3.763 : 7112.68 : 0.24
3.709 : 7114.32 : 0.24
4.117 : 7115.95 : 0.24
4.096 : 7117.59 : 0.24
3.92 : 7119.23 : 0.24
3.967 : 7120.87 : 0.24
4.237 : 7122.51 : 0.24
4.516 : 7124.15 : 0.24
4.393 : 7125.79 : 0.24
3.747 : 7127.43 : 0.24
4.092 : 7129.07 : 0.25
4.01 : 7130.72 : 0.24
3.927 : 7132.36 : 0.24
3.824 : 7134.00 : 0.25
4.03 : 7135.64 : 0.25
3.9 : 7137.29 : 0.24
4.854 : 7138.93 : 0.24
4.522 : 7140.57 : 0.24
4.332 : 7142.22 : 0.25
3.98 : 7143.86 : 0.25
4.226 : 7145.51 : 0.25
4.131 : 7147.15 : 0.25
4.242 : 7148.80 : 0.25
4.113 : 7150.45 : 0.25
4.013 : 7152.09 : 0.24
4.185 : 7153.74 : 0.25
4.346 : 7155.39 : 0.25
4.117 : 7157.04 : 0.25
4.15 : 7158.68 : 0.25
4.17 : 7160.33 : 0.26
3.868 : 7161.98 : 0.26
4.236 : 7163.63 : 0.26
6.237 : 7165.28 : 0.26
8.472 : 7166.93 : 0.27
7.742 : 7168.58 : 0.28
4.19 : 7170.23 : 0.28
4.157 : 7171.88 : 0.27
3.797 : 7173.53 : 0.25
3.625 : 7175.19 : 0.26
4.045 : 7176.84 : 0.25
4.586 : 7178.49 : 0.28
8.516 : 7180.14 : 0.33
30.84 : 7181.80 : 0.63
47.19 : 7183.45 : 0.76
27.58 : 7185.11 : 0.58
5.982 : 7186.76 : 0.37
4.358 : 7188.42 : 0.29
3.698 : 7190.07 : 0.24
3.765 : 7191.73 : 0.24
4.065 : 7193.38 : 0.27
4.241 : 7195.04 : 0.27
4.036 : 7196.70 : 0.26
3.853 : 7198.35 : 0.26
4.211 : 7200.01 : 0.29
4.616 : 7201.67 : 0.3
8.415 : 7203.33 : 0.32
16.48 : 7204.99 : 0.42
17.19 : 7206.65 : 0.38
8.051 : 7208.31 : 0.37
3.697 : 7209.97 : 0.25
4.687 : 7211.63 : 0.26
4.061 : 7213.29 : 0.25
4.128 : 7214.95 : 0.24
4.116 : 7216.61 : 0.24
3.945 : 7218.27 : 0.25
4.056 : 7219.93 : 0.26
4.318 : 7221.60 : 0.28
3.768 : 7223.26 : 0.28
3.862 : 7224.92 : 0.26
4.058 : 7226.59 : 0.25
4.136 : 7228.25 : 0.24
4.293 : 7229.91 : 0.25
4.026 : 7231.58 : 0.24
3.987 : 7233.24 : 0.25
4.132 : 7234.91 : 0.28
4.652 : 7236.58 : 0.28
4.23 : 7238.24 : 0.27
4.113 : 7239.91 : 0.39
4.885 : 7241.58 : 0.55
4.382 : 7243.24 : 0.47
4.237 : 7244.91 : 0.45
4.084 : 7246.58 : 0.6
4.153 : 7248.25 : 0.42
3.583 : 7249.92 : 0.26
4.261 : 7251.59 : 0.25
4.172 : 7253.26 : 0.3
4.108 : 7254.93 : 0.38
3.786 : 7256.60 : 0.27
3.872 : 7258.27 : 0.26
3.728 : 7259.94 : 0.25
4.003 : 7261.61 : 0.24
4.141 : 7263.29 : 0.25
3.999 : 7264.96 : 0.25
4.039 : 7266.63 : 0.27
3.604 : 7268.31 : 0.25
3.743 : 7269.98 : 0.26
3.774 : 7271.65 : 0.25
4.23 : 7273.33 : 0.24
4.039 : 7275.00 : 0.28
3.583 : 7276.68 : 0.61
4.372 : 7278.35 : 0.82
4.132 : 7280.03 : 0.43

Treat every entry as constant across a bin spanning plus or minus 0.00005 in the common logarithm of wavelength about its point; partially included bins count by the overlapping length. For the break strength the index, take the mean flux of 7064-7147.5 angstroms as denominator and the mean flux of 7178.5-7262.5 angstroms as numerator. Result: 1.6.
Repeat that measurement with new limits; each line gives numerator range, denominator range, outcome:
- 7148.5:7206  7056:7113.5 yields 1.91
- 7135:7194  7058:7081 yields 1.77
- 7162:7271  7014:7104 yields 1.51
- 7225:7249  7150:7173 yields 0.87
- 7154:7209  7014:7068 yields 2.02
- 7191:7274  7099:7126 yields 1.16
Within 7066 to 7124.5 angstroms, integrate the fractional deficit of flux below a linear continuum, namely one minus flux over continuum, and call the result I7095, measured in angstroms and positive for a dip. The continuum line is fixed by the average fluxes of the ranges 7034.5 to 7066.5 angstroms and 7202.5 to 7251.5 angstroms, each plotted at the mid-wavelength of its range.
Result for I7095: 4.3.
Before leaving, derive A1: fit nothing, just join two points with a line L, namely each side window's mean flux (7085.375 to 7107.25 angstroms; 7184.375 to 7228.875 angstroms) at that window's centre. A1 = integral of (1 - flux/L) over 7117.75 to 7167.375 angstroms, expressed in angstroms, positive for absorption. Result 6.57 angstroms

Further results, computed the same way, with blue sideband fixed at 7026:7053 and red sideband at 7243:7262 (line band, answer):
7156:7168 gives -2.9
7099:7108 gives 0.1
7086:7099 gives 0.3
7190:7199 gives 0.2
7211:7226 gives -0.2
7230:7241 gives -0.5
